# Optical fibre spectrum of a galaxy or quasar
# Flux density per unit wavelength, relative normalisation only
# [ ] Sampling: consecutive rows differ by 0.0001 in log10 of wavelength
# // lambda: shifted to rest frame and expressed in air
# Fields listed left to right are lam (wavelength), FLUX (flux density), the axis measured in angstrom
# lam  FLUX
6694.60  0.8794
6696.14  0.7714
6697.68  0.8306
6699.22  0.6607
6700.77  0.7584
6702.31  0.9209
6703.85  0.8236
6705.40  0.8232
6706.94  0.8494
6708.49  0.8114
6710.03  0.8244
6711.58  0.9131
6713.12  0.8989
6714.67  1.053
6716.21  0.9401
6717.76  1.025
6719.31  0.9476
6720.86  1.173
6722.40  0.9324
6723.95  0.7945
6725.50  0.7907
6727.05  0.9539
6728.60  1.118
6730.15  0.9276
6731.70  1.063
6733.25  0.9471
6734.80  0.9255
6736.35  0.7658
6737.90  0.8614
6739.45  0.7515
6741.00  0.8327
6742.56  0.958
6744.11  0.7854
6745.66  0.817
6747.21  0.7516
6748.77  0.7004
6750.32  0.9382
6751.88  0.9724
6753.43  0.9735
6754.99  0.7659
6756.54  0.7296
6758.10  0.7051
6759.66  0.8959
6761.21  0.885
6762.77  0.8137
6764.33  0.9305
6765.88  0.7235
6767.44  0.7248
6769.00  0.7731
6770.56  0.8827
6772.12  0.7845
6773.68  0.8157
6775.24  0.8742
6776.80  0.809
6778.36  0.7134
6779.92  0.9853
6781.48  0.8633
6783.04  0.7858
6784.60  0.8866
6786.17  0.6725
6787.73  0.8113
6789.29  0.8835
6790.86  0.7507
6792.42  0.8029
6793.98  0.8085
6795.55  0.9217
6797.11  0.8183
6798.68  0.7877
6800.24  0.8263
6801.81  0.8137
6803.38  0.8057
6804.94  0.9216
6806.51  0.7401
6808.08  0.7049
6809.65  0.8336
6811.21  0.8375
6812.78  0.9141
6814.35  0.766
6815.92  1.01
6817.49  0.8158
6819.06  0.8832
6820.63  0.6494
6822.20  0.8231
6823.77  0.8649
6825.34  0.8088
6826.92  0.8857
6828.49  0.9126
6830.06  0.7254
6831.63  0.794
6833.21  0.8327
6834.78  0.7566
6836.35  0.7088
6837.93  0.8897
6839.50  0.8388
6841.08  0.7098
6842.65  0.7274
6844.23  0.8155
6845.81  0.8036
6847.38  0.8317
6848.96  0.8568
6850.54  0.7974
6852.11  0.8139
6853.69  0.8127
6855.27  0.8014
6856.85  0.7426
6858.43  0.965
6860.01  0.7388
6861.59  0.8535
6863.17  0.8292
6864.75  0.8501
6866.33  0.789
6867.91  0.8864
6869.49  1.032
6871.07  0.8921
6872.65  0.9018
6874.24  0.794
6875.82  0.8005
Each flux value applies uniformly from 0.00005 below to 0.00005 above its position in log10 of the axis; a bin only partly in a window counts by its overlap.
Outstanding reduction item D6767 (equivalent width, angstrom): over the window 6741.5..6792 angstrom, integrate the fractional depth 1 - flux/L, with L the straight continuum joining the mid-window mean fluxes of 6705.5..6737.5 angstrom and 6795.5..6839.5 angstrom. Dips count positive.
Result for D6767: 3.2 angstrom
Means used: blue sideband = 0.93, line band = 0.824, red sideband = 0.822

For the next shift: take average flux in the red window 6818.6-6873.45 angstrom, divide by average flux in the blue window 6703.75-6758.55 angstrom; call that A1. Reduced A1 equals 0.9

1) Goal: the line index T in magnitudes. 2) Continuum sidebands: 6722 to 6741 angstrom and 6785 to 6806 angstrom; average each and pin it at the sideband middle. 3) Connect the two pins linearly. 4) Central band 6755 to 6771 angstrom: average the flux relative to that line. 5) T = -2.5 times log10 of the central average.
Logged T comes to 0.07 mag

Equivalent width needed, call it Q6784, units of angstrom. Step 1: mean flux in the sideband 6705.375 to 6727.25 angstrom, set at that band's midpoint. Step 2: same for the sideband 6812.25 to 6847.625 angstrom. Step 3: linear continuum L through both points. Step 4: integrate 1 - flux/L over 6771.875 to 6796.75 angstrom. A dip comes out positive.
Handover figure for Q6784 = 0.9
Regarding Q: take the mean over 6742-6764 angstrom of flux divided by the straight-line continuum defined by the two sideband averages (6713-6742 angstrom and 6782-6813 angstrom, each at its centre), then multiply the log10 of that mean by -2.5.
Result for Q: 0.067 mag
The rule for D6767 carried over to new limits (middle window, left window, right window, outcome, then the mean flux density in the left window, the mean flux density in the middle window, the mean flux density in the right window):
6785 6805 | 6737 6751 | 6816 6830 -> 0.35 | 0.821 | 0.815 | 0.834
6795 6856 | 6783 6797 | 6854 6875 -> 1.15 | 0.816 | 0.817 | 0.851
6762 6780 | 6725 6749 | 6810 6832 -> 0.99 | 0.877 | 0.813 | 0.836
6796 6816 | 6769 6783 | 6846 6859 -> 0.15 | 0.834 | 0.824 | 0.824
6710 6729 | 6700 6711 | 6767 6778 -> -2.90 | 0.832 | 0.953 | 0.808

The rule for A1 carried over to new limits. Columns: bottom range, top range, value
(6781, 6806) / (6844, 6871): 1.02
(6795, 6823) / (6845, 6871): 1.02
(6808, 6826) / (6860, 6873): 1.05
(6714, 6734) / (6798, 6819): 0.85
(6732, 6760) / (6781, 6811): 0.97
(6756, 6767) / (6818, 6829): 1.02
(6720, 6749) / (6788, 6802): 0.93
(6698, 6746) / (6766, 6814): 0.92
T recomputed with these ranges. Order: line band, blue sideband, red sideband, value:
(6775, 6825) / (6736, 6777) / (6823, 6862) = -0.01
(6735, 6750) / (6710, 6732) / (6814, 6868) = 0.15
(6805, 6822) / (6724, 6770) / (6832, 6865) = 0.00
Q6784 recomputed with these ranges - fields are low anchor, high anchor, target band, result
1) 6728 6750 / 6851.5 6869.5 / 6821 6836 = 0.53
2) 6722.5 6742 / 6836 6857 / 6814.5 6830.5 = -0.34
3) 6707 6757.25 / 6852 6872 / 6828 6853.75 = 1.68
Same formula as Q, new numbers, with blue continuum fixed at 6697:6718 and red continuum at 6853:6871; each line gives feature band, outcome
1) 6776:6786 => 0.03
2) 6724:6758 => -0.01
